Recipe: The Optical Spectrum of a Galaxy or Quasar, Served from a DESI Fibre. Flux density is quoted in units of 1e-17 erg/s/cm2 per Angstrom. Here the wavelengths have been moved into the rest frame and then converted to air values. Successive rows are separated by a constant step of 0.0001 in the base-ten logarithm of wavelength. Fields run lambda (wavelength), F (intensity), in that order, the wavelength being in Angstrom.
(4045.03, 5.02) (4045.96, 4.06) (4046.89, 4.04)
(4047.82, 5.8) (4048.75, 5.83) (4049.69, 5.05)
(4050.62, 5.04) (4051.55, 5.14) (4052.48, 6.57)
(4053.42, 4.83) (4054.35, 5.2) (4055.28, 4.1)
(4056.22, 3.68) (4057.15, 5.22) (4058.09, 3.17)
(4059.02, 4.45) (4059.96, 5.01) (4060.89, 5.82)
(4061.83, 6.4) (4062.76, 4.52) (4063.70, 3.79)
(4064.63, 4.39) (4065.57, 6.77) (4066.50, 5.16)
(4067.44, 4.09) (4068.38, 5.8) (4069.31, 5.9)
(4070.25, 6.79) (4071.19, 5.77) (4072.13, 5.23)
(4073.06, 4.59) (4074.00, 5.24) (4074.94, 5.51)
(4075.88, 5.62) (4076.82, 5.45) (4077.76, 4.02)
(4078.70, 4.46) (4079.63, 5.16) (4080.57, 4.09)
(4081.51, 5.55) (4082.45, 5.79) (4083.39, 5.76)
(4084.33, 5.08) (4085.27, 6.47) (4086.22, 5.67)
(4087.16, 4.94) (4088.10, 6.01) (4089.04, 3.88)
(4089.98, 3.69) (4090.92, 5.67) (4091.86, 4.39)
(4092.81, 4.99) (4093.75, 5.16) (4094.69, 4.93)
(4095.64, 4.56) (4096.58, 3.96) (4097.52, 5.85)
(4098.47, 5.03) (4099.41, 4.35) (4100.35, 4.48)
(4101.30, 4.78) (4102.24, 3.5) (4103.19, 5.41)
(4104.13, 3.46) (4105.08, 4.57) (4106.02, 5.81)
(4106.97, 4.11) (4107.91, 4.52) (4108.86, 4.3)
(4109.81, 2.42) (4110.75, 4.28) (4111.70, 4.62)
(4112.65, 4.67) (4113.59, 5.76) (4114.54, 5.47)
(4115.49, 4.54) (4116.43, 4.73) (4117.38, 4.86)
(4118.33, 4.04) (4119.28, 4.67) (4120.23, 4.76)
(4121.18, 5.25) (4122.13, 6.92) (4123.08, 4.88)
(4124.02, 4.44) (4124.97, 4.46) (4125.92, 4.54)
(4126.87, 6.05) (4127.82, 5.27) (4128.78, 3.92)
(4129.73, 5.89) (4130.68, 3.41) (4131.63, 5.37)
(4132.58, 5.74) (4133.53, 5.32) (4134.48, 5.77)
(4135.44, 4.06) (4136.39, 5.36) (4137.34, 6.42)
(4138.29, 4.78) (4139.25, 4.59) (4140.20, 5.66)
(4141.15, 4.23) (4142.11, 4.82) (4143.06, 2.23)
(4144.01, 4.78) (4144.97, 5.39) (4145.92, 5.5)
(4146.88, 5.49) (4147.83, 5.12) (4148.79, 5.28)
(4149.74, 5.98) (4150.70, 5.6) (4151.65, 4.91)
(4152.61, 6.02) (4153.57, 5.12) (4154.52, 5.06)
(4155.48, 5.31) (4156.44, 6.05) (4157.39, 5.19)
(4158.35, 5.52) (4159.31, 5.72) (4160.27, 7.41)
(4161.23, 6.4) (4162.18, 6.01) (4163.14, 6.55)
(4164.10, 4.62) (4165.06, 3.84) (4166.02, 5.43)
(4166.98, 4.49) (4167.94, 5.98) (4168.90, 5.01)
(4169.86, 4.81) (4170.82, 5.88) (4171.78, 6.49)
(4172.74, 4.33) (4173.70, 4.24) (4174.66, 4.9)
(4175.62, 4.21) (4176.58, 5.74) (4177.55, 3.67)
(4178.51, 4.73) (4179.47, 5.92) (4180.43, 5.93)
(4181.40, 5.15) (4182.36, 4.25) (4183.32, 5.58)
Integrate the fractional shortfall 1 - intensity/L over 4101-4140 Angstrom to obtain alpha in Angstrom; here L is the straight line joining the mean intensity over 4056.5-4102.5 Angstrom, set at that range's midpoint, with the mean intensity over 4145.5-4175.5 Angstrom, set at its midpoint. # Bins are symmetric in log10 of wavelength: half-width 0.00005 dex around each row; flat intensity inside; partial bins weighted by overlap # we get 3.00 Angstrom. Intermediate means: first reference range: 5.04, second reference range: 5.41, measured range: 4.83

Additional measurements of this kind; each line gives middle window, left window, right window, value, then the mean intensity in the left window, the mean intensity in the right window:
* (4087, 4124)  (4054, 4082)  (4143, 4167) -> 3.4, 5.03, 5.42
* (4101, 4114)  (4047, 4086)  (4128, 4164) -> 2.0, 5.17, 5.29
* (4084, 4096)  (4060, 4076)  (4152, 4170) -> 0.8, 5.36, 5.51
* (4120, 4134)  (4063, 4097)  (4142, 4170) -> 0.4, 5.12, 5.33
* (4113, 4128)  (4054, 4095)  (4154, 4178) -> 0.5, 5.08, 5.32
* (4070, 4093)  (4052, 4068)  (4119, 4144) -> -1.2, 4.9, 4.95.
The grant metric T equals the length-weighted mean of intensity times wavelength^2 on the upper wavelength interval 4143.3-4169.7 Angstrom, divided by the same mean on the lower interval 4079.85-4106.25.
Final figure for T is 1.14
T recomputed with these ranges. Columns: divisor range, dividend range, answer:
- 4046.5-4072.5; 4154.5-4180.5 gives 1.10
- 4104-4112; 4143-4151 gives 1.24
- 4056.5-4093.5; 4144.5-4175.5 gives 1.10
